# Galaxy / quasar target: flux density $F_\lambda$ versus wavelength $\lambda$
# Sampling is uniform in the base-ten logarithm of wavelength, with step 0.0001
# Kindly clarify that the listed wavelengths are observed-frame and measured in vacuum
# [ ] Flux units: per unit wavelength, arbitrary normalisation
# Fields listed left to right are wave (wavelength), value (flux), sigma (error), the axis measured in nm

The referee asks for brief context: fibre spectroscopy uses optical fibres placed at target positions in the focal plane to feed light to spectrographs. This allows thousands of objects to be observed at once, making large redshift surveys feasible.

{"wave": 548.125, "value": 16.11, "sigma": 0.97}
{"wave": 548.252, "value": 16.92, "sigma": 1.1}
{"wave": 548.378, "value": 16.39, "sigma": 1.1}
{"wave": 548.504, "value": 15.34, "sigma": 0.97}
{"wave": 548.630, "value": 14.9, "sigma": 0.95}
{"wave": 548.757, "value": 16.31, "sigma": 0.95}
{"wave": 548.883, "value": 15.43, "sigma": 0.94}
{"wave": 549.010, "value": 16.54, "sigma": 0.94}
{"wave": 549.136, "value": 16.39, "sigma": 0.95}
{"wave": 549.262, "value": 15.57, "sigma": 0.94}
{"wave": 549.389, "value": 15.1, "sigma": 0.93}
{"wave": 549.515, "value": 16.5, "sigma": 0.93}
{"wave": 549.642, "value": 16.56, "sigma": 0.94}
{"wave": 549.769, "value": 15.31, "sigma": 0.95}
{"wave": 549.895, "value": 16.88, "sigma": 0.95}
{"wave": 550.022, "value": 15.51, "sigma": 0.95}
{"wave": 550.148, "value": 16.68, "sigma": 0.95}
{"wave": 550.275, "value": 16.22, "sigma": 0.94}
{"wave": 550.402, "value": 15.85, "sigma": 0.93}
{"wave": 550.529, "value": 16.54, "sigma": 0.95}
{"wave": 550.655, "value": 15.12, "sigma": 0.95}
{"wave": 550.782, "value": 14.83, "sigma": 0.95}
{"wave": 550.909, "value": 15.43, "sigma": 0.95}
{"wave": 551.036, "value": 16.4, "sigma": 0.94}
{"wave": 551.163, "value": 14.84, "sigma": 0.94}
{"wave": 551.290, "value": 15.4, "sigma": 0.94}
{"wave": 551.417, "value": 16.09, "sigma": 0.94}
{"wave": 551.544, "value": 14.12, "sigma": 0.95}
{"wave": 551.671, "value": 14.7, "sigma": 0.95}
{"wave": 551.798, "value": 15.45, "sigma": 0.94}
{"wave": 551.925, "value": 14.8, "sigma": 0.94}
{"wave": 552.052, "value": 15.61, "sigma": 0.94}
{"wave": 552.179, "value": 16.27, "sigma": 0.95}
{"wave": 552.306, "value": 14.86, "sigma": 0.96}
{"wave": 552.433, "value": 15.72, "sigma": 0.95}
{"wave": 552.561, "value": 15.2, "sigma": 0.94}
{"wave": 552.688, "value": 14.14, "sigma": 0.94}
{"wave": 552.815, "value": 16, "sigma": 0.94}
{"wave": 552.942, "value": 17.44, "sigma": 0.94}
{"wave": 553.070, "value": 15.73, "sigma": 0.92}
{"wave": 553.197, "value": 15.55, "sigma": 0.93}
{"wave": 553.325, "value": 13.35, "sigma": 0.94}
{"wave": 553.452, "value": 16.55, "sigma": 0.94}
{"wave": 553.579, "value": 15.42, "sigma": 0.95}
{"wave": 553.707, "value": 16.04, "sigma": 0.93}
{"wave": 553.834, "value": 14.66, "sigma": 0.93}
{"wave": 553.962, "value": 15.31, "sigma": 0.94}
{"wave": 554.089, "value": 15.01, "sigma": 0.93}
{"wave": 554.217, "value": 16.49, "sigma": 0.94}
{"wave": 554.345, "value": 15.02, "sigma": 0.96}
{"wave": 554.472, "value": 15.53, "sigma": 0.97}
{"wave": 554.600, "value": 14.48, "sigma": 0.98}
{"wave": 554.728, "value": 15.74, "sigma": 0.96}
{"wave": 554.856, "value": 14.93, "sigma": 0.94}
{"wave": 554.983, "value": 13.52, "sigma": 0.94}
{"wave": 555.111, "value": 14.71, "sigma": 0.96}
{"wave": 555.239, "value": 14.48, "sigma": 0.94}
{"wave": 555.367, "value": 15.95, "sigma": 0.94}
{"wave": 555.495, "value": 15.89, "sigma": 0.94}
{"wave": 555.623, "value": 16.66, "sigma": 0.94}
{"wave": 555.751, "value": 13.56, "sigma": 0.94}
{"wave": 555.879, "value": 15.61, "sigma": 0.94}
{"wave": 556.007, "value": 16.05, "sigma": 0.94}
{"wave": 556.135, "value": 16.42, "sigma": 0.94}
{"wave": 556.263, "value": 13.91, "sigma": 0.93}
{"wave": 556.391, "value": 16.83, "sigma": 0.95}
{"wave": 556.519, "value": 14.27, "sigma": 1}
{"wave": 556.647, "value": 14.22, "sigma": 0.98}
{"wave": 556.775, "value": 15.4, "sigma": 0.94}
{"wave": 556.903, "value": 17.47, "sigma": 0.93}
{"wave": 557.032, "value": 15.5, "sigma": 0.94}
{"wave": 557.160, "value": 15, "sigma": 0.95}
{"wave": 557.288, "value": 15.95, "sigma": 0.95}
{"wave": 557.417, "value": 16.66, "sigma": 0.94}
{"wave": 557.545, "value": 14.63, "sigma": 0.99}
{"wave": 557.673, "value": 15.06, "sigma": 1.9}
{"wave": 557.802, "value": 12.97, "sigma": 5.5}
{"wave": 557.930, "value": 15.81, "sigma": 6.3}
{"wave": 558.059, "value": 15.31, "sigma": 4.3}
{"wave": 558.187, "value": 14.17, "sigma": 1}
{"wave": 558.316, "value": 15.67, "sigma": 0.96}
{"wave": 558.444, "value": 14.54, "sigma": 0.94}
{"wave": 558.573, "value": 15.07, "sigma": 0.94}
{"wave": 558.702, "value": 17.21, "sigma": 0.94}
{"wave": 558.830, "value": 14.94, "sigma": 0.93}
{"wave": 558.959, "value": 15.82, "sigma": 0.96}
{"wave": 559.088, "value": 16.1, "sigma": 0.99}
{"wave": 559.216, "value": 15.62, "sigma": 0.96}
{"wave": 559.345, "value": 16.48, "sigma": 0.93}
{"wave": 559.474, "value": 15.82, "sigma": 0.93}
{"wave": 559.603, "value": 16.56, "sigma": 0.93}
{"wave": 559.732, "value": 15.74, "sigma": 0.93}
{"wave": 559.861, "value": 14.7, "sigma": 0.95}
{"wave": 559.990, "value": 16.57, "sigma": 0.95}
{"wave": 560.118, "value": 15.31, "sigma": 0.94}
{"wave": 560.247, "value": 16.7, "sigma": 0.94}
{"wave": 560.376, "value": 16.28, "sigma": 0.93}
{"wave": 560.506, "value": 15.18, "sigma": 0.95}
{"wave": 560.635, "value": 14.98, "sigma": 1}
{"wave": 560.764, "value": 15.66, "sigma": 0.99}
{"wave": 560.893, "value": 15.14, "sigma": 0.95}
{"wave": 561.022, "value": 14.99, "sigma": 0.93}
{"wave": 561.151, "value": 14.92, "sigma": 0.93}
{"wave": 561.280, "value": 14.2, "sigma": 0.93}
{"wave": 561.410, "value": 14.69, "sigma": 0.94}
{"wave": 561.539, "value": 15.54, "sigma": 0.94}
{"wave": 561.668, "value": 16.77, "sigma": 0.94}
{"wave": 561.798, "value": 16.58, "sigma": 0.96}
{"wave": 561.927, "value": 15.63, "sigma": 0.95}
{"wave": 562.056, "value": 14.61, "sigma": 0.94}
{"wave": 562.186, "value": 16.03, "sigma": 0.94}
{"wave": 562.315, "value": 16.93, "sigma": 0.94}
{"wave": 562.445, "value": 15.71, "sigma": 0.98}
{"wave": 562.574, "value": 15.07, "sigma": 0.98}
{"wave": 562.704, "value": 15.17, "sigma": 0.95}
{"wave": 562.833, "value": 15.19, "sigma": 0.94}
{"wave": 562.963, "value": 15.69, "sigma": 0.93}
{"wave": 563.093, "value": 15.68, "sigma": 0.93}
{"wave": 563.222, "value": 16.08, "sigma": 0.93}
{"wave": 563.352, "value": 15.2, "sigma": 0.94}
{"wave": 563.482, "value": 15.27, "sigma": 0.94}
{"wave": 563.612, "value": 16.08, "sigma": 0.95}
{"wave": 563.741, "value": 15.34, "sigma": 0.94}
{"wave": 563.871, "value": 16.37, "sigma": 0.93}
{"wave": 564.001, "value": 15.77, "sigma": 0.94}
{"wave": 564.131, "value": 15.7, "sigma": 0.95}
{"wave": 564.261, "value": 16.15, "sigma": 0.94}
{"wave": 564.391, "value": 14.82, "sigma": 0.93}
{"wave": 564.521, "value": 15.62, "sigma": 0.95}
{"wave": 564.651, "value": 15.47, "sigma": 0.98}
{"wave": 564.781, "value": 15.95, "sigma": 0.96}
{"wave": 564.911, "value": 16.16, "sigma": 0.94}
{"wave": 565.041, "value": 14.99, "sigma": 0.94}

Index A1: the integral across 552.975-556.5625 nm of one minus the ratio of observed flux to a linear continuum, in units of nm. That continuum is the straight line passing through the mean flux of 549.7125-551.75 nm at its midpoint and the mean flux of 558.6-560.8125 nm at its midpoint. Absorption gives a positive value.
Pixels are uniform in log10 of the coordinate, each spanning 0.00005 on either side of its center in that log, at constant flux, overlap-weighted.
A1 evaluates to 0.10 nm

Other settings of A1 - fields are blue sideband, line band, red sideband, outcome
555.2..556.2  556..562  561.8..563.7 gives 0.04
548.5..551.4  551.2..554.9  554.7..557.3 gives 0.05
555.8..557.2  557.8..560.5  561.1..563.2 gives -0.02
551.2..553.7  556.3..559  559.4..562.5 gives 0.04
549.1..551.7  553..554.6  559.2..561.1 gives 0.04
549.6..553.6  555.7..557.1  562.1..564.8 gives 0.02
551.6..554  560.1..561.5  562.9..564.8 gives 0.03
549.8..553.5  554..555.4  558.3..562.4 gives 0.05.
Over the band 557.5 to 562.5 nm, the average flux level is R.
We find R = 15.5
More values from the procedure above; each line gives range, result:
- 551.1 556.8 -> 15.3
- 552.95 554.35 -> 15.5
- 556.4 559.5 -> 15.4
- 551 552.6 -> 15.3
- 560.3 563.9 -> 15.5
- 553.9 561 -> 15.4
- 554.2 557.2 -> 15.3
